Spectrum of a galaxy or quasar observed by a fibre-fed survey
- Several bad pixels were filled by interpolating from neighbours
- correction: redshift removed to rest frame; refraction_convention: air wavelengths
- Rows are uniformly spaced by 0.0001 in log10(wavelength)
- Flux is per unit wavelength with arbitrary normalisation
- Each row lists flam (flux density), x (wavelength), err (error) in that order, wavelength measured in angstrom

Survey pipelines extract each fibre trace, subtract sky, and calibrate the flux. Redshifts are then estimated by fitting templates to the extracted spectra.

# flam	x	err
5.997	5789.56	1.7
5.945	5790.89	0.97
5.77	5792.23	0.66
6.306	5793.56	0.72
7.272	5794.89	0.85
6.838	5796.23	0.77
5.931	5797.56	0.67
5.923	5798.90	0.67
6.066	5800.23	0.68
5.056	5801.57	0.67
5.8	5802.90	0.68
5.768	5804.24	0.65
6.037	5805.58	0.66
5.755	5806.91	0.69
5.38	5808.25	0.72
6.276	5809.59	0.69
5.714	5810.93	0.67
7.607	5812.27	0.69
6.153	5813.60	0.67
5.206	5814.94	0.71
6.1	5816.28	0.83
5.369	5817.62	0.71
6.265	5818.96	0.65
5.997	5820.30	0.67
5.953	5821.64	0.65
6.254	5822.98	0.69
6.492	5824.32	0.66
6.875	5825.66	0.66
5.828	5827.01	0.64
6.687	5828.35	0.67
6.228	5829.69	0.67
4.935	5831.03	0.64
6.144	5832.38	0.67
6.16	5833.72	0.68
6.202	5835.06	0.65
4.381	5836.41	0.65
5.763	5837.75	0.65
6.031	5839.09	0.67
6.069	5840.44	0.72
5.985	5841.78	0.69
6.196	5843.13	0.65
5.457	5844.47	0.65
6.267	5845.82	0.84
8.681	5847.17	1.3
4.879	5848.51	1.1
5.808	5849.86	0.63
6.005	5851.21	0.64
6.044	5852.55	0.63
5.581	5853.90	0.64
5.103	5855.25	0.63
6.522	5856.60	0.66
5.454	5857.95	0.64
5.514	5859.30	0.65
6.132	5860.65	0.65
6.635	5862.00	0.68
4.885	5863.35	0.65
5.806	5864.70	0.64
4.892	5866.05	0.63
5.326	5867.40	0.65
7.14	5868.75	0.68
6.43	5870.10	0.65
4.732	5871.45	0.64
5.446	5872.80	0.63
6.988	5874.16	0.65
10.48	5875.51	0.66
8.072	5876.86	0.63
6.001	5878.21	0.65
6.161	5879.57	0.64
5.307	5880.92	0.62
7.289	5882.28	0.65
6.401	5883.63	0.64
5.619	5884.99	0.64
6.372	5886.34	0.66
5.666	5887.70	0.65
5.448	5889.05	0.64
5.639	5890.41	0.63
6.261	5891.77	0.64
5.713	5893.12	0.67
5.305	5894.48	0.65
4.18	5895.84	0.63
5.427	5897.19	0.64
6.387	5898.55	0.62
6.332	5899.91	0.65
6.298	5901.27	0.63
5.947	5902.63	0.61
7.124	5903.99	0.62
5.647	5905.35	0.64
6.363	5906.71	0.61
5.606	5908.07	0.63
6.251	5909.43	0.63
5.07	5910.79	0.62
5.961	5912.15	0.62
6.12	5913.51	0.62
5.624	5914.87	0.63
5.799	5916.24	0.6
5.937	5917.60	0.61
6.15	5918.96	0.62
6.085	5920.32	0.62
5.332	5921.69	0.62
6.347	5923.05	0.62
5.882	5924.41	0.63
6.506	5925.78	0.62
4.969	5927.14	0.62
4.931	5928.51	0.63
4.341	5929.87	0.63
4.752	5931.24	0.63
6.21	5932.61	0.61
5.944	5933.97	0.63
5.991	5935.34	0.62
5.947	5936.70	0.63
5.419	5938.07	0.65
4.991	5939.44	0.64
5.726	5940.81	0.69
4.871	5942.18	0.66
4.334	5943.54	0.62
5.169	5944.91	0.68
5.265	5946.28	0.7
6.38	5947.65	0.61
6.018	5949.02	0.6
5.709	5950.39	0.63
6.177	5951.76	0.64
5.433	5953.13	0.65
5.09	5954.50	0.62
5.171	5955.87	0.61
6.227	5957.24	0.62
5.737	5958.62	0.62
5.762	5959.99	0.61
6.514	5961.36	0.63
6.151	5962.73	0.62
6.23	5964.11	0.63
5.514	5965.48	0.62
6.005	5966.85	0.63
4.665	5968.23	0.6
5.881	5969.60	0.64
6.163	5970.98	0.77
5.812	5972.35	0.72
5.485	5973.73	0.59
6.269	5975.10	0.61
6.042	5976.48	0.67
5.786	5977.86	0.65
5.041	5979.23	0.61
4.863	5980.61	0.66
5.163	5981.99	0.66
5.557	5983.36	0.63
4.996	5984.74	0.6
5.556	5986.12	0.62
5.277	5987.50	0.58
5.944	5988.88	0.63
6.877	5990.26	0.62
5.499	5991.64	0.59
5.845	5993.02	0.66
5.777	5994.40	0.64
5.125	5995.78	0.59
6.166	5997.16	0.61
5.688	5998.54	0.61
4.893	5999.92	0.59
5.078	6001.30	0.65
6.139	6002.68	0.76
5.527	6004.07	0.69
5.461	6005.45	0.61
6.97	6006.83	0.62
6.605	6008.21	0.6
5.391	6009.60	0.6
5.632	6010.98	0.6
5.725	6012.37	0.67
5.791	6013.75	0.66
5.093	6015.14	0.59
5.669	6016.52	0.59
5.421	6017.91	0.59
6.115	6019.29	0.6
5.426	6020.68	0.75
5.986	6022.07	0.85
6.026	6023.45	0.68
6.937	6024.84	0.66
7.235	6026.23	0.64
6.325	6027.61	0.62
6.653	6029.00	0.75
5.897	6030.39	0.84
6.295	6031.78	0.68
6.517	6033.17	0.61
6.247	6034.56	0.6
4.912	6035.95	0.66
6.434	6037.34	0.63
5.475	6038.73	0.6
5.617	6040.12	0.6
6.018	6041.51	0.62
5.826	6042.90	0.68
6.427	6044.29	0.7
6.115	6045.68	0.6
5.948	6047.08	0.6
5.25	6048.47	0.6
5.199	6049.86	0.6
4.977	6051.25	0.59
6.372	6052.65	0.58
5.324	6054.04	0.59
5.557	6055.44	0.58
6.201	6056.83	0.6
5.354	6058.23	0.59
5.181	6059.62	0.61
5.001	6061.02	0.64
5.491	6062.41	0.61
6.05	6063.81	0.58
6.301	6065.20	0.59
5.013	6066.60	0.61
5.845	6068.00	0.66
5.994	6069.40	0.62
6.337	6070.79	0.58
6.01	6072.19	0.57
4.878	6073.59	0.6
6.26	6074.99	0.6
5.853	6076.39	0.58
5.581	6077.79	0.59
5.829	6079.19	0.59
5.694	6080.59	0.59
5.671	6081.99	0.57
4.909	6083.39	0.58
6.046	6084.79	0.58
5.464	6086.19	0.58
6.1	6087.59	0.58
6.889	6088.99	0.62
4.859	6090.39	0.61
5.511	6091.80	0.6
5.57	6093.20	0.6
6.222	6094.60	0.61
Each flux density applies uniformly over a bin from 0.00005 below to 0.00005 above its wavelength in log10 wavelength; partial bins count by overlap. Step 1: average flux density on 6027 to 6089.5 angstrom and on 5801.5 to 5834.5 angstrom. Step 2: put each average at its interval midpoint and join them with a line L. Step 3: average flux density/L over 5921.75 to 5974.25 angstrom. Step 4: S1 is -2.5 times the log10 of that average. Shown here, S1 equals 0.05 mag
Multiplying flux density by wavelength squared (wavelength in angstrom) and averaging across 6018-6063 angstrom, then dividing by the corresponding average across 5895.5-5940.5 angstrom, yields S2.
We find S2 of 1.1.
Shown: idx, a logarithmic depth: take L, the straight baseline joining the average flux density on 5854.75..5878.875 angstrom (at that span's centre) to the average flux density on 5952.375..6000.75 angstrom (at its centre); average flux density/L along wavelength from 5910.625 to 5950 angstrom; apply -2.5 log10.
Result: 0.06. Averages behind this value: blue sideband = 6.21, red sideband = 5.66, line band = 5.6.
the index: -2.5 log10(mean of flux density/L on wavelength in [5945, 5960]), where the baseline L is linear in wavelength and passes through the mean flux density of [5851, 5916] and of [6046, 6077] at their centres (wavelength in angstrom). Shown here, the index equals 0.03 mag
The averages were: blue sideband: 6.01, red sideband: 5.66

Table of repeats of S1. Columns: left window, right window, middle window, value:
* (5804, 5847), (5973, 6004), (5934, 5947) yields 0.08 mag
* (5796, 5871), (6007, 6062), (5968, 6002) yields 0.06 mag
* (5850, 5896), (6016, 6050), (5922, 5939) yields 0.08 mag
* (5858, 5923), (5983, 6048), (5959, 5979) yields 0.01 mag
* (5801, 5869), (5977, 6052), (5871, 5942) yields -0.01 mag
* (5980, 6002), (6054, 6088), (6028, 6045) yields -0.08 mag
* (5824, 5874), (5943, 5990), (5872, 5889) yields -0.13 mag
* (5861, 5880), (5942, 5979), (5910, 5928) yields 0.03 mag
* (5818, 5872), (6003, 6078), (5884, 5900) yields 0.04 mag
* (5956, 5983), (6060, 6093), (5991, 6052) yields -0.02 mag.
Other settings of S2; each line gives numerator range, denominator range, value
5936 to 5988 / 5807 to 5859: 0.97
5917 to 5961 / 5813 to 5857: 0.97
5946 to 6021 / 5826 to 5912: 0.99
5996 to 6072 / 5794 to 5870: 1.04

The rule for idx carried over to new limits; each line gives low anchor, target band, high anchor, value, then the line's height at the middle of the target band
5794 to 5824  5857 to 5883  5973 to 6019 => -0.060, 5.91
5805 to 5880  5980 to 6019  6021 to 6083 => 0.051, 5.91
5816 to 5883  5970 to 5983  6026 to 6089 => 0.056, 5.93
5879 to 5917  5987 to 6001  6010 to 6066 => 0.031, 5.86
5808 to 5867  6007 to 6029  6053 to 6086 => -0.050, 5.74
